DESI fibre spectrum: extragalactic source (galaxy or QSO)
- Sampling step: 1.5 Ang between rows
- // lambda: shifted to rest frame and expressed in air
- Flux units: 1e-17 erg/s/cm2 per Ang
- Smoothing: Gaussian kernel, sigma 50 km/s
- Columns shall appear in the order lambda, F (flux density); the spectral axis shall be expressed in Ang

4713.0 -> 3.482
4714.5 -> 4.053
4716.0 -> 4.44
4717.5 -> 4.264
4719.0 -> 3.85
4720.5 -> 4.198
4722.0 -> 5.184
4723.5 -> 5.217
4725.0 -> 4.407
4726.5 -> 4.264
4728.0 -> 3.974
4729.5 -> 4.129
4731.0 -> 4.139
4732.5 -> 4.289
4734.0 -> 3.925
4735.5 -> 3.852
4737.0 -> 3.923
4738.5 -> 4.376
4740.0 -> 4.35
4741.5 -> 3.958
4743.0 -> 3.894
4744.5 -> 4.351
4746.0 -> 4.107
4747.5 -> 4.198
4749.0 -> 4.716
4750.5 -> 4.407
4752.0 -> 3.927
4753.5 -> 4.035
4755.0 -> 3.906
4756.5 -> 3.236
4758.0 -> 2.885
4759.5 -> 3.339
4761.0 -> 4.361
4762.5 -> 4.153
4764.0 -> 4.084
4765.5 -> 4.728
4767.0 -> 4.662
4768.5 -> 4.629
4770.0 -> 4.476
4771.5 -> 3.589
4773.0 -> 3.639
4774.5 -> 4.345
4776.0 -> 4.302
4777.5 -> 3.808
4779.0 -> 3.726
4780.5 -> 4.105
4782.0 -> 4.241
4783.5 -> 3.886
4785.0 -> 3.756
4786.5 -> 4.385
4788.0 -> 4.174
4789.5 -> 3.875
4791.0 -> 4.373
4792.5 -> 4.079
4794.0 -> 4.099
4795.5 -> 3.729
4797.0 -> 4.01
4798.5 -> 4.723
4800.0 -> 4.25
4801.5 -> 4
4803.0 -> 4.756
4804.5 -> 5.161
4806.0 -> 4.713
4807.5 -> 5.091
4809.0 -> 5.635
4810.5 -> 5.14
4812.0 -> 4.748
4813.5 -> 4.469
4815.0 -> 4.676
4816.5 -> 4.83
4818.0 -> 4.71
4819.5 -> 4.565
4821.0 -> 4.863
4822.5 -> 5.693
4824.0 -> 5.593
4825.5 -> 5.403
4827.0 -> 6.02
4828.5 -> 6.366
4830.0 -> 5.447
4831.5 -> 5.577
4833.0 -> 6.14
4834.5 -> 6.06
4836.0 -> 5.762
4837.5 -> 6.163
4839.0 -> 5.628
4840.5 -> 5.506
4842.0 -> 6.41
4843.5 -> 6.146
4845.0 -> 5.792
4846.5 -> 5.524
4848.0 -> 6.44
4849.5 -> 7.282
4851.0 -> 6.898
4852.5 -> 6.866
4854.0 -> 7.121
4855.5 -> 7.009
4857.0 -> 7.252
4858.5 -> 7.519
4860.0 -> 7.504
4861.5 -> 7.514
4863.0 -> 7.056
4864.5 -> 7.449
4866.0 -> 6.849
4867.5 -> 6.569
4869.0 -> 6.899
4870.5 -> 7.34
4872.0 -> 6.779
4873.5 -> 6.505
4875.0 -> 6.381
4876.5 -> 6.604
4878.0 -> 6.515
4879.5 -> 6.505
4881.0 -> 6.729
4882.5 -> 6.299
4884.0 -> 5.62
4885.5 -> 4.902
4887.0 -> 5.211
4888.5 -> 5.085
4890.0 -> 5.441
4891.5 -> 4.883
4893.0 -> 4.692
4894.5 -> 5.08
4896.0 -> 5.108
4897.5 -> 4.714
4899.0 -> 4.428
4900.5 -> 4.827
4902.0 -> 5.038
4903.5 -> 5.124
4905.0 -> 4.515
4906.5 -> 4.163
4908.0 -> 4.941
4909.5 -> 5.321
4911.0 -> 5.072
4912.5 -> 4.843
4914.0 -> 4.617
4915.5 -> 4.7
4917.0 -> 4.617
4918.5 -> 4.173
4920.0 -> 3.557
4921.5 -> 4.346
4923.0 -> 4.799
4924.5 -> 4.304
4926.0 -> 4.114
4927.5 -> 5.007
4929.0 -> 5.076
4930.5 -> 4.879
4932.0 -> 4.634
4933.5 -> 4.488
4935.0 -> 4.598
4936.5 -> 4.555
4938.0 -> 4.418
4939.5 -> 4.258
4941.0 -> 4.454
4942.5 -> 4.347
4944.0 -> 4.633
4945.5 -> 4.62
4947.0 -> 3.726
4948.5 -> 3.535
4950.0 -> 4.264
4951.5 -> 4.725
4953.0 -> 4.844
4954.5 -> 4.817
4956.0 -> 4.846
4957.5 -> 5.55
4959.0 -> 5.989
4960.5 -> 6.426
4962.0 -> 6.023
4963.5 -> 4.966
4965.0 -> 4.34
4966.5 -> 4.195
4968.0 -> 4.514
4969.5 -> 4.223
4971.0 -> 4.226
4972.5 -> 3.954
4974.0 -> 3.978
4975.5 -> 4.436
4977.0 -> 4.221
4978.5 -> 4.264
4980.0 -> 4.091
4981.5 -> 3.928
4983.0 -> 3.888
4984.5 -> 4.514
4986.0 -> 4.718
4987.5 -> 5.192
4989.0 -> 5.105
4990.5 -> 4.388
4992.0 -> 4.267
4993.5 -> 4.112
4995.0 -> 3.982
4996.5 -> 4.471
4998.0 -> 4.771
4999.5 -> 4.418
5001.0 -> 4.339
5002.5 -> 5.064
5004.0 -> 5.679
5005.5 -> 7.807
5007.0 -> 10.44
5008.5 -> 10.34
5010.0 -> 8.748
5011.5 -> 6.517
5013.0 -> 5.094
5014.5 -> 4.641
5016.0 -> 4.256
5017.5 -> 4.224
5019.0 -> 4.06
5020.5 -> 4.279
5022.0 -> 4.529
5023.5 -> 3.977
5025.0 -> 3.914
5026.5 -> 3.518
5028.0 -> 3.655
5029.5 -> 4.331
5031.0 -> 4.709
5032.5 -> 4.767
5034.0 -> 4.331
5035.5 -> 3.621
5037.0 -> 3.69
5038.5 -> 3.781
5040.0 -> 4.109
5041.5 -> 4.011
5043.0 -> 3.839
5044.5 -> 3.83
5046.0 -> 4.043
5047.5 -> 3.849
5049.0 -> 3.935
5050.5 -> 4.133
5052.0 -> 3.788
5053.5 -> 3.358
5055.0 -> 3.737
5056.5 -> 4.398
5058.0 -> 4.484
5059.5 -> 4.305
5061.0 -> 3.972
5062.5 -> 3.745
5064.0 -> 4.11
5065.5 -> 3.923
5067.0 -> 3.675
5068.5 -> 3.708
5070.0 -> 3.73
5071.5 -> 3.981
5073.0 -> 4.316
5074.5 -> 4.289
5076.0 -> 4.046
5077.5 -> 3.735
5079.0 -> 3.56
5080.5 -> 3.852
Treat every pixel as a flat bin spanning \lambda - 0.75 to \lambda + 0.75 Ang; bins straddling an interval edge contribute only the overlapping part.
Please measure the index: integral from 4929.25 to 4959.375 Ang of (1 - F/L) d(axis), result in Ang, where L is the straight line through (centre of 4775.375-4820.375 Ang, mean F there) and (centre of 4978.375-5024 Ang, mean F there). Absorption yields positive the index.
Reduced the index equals 2.2 Ang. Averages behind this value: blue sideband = 4.4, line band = 4.6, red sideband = 5.18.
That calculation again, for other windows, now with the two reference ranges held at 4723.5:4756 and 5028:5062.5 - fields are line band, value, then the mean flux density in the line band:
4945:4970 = -4.53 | 4.81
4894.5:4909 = -2.45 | 4.79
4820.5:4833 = -4.66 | 5.67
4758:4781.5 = 0.35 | 4.09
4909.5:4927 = -1.82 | 4.51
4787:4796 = 0.15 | 4.07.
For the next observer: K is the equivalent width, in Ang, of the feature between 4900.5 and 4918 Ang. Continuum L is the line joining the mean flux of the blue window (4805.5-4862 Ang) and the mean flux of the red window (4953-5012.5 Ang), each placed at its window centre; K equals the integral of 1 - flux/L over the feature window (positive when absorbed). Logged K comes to 2.3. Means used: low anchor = 5.89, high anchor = 5.17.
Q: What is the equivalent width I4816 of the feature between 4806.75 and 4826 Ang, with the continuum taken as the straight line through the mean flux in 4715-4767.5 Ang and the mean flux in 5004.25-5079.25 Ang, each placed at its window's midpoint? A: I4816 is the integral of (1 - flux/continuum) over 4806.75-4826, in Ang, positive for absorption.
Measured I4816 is -3.5 Ang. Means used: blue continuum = 4.16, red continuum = 4.53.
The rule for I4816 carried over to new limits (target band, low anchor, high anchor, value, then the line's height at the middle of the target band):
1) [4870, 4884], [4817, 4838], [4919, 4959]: -3.9 Ang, 5.12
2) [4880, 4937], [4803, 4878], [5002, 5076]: 7.2 Ang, 5.56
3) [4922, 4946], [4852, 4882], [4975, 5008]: 5.3 Ang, 5.88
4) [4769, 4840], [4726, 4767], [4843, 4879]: 9.7 Ang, 5.46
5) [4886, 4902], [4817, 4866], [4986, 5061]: 2.3 Ang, 5.79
